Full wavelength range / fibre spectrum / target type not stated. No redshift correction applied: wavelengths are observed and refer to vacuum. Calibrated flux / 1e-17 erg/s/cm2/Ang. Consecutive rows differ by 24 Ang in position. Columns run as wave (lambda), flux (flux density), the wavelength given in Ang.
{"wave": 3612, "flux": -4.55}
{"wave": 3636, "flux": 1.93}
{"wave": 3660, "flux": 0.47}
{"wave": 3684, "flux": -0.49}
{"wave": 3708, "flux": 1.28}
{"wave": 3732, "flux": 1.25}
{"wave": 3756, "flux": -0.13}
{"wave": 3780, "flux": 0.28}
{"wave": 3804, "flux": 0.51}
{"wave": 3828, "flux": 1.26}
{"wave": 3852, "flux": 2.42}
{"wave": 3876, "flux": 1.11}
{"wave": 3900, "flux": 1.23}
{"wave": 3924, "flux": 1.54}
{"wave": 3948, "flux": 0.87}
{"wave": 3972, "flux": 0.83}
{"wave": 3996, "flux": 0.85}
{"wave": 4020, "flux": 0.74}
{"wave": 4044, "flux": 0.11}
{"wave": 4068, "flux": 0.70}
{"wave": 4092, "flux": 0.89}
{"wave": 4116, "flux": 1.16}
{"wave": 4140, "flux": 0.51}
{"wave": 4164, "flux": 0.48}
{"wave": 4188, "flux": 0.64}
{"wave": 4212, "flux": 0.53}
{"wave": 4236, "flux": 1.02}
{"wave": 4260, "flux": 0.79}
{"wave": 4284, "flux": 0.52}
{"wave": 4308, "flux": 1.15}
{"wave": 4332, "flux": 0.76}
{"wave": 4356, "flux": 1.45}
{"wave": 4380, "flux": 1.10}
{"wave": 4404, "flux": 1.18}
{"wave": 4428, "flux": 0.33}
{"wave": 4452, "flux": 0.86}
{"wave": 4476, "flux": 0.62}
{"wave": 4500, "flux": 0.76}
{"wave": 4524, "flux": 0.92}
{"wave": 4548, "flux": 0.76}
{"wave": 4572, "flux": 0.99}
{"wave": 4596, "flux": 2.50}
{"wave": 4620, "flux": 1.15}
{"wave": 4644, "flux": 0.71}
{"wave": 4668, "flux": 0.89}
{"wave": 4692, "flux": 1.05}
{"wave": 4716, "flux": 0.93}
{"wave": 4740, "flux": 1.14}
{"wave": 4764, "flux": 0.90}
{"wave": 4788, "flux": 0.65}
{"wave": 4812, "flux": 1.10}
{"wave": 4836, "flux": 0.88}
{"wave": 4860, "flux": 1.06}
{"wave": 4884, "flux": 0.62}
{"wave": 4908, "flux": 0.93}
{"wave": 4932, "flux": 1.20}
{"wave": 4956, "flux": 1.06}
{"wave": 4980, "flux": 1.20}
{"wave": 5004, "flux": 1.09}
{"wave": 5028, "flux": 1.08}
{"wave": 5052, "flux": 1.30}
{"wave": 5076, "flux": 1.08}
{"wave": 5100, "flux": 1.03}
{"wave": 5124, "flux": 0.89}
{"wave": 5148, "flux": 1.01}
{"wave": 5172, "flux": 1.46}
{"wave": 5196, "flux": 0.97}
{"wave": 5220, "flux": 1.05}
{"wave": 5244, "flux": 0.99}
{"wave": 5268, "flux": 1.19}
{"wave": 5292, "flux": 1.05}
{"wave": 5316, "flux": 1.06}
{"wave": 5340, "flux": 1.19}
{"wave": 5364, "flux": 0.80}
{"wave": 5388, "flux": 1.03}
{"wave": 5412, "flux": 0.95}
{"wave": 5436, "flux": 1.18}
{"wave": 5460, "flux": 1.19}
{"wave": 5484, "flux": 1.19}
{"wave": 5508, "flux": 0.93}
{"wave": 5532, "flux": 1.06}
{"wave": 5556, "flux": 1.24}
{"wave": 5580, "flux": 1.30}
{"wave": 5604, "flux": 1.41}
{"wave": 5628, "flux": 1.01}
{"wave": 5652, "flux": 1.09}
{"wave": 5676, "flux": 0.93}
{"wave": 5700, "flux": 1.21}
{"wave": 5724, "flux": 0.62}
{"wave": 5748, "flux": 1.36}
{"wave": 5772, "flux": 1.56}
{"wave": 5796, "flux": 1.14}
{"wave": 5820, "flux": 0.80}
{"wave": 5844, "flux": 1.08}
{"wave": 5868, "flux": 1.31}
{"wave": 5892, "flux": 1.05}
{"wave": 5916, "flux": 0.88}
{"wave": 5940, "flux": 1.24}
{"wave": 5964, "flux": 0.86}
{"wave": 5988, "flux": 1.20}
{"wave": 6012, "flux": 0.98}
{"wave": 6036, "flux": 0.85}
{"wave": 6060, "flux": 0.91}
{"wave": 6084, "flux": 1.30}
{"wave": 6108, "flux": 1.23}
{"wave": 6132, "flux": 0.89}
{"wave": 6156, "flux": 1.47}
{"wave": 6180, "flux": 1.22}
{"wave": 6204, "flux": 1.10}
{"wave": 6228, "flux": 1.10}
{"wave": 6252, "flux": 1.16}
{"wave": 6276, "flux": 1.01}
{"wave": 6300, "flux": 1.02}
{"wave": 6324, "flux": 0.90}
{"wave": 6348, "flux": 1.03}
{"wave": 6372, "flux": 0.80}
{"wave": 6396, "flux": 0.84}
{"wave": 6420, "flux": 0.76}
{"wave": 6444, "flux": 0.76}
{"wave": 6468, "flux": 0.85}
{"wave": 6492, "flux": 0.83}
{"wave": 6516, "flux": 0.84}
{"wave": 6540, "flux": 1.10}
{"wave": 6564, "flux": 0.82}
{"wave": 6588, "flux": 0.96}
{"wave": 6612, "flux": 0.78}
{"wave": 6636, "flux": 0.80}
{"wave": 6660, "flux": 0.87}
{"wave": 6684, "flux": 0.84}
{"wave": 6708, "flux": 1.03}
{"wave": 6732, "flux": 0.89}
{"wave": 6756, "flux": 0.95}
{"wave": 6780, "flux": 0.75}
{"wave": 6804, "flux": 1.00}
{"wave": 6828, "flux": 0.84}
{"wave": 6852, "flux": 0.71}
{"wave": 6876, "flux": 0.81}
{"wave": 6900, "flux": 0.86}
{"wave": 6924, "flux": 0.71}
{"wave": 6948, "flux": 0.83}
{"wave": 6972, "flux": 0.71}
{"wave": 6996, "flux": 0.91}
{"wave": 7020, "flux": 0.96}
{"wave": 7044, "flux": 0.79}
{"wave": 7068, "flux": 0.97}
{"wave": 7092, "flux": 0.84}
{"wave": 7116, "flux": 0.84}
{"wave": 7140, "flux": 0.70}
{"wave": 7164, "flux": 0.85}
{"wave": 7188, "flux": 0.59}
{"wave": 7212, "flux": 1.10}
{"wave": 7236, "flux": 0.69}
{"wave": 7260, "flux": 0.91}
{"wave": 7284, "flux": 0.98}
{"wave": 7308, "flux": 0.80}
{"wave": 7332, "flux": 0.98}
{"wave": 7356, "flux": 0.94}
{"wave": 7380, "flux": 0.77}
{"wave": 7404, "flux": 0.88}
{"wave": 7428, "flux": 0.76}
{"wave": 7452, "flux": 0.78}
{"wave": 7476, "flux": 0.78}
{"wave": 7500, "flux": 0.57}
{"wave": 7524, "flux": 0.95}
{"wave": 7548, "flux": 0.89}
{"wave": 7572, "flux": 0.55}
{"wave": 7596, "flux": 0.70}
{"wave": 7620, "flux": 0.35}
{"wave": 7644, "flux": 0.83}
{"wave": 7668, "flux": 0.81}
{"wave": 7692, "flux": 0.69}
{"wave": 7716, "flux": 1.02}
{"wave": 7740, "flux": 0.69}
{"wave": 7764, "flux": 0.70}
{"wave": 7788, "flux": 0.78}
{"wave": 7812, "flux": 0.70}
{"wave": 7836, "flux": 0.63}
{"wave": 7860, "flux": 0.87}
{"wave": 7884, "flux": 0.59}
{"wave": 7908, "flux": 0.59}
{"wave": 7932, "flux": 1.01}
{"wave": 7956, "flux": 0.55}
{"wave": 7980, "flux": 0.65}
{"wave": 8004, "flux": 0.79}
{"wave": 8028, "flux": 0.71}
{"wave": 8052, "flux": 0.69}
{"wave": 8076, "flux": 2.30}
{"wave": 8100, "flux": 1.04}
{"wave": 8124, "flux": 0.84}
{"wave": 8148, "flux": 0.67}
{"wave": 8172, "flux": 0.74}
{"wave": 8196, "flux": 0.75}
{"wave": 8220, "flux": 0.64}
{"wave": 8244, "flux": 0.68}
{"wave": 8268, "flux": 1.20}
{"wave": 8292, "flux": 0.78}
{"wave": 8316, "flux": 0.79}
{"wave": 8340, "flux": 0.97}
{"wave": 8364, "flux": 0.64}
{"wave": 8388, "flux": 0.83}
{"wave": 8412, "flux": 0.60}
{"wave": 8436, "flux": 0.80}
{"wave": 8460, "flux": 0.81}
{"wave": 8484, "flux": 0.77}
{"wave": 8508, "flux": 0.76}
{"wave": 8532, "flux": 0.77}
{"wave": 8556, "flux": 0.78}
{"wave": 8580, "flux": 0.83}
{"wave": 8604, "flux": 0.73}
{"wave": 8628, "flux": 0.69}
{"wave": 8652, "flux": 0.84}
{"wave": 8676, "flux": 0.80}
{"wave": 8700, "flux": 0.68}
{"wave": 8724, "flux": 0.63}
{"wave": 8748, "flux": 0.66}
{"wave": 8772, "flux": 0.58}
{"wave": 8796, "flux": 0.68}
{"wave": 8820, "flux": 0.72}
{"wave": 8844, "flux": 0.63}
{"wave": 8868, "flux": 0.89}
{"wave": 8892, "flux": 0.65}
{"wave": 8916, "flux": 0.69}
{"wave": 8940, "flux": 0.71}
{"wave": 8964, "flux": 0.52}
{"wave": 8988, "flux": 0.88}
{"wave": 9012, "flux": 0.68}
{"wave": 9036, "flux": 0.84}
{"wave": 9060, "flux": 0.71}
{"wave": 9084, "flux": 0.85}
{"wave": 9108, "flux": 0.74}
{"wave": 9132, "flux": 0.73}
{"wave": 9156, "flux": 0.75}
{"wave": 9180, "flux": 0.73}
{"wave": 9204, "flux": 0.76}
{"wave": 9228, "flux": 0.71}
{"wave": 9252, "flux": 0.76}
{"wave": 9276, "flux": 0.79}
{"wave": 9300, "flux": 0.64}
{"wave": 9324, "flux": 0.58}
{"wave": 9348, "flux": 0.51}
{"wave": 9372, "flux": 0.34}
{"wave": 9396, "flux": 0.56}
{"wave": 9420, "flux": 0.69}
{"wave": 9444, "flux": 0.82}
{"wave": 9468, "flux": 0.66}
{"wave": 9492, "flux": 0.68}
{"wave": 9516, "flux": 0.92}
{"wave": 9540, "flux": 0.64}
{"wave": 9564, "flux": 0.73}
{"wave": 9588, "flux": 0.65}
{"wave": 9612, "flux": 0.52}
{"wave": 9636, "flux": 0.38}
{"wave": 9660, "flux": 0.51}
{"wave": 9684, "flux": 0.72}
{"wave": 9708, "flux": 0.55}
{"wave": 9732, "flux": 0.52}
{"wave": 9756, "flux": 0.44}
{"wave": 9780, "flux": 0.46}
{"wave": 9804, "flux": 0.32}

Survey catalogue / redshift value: 0.231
